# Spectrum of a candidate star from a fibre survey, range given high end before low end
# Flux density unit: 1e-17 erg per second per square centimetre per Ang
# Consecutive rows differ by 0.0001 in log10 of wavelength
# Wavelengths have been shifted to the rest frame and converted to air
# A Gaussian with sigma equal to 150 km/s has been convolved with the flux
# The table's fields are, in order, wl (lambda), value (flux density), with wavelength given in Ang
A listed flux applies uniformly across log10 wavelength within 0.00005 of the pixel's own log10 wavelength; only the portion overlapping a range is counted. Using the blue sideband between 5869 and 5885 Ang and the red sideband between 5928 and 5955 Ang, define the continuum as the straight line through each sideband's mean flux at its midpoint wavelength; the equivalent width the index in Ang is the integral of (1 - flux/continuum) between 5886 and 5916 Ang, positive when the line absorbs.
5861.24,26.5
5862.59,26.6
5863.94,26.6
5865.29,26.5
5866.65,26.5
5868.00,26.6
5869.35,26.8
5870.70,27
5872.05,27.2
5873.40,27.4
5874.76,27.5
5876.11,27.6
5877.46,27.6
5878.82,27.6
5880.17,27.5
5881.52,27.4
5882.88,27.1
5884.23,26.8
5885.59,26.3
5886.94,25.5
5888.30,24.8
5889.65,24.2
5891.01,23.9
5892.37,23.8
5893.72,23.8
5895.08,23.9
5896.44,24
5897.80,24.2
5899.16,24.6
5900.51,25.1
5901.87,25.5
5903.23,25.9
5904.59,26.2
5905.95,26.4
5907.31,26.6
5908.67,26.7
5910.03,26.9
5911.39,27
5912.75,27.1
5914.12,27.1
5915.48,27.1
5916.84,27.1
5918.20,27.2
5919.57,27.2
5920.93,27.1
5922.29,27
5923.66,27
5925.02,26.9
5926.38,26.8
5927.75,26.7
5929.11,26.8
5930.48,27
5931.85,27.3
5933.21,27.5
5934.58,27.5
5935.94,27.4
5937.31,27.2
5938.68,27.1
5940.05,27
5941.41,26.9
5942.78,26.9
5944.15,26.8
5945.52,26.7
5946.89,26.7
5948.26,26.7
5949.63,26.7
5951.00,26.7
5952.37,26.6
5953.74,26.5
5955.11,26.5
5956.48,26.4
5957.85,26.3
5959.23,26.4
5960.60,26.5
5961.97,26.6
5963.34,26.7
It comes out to 1.9 Ang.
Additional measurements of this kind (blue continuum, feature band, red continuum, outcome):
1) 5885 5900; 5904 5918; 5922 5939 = -0.6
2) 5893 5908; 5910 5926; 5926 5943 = -0.6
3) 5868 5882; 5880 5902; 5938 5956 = 1.7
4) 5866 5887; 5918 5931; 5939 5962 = -0.1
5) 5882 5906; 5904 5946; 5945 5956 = -1.7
